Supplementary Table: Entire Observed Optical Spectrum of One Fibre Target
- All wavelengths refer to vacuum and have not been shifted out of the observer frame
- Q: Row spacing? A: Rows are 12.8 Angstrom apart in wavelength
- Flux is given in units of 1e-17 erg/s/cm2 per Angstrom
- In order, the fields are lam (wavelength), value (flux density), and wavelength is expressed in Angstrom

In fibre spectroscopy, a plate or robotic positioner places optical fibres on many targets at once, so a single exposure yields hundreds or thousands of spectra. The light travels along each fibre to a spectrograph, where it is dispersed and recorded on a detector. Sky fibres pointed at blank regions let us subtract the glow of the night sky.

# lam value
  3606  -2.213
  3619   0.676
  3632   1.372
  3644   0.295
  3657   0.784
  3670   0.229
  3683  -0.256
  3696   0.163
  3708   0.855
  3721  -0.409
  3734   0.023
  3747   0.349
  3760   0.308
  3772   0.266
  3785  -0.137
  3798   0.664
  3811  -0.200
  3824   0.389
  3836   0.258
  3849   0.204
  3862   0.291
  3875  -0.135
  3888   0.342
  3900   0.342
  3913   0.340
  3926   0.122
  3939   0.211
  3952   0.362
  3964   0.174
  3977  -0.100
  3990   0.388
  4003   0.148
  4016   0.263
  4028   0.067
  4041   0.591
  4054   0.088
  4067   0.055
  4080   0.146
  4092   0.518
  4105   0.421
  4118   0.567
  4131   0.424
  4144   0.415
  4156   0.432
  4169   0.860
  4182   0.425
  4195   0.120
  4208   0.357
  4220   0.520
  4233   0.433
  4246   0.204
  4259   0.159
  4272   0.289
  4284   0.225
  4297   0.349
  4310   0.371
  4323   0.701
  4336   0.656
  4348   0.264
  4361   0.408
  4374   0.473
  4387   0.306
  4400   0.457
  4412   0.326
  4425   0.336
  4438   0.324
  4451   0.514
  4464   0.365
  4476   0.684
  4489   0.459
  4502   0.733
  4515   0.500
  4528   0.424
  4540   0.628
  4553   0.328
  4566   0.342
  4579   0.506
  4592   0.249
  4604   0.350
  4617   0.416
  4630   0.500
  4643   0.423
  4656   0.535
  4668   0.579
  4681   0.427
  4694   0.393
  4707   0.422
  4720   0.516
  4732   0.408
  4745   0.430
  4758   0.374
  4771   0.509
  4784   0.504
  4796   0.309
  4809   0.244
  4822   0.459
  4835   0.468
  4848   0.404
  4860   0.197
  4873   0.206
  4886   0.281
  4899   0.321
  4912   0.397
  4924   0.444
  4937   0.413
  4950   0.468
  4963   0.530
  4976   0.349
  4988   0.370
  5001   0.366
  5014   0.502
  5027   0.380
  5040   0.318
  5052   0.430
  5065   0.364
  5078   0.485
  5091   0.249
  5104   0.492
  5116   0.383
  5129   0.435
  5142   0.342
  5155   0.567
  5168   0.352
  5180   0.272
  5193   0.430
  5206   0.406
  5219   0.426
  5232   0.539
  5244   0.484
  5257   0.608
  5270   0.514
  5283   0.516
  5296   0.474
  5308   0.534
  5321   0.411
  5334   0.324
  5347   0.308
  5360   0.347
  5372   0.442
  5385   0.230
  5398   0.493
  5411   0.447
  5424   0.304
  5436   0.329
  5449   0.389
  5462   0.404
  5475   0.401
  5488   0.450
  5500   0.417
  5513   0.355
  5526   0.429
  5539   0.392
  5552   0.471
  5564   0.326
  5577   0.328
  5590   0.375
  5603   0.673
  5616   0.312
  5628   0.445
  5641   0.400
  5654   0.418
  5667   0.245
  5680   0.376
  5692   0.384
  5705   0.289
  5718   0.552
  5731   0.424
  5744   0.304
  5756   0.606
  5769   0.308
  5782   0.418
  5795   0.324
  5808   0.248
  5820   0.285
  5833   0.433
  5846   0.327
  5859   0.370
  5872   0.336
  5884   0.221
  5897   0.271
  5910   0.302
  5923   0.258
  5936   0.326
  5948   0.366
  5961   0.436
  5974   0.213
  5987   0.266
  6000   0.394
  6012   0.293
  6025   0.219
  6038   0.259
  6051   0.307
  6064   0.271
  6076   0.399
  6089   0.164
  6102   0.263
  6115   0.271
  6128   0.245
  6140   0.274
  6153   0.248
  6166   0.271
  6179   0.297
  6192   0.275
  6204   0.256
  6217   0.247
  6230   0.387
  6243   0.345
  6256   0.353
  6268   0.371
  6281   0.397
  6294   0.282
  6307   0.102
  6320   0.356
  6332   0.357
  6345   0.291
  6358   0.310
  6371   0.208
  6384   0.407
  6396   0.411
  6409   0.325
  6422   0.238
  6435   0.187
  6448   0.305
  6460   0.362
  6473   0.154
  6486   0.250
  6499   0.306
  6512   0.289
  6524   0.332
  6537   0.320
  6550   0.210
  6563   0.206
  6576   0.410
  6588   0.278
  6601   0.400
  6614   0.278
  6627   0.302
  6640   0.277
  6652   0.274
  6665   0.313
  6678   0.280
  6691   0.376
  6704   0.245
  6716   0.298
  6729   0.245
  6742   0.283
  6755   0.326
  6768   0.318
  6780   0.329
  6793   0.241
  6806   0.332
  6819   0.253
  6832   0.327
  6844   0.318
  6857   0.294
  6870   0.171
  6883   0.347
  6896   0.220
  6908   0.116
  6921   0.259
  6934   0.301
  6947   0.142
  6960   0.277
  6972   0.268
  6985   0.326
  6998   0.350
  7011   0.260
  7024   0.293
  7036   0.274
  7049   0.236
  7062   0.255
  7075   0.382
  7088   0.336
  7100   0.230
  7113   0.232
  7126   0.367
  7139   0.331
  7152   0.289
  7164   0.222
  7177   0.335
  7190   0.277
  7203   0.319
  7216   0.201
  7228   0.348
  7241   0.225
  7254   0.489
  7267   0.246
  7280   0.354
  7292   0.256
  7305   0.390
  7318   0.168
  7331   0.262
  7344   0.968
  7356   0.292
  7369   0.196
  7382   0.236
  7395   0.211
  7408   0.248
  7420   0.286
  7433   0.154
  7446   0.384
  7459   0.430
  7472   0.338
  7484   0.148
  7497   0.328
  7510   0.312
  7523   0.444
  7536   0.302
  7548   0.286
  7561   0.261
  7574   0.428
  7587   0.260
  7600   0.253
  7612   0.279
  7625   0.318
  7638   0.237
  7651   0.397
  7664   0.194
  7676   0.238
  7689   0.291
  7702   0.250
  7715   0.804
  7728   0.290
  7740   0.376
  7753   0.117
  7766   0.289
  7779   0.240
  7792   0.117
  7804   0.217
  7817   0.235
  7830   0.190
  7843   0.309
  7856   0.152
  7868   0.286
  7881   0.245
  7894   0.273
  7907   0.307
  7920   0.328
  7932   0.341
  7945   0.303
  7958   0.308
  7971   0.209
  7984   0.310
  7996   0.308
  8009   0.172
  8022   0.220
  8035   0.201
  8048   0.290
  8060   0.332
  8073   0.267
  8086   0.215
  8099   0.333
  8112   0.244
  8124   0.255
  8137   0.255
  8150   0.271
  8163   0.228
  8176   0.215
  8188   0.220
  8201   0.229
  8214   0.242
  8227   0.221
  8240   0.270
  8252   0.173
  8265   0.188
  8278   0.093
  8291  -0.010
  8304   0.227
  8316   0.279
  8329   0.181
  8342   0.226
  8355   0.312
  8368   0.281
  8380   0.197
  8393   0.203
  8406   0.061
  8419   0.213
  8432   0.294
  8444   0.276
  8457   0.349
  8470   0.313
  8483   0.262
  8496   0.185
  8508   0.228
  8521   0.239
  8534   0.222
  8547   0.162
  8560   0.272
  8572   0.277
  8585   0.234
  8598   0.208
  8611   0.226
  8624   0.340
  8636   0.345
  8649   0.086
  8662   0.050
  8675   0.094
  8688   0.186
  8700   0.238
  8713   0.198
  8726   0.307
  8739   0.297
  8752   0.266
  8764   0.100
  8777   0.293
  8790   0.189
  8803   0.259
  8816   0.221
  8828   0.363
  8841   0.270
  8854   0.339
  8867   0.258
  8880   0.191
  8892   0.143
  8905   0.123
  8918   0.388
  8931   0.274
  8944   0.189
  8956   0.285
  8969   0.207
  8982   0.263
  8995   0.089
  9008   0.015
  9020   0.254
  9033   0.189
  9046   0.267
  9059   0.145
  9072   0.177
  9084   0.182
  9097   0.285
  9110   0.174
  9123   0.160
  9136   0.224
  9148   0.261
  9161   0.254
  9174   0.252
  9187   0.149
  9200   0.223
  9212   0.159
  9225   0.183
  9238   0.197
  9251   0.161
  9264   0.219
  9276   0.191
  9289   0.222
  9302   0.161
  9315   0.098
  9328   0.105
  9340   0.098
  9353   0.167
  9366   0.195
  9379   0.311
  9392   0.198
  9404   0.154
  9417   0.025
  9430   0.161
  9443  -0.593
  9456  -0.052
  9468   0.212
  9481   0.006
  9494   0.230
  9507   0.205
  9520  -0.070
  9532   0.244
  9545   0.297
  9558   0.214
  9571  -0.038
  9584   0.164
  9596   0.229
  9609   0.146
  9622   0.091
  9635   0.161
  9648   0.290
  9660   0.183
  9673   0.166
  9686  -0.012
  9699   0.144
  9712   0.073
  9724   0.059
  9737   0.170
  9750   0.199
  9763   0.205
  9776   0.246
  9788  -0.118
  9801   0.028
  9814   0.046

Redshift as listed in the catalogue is 0.12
